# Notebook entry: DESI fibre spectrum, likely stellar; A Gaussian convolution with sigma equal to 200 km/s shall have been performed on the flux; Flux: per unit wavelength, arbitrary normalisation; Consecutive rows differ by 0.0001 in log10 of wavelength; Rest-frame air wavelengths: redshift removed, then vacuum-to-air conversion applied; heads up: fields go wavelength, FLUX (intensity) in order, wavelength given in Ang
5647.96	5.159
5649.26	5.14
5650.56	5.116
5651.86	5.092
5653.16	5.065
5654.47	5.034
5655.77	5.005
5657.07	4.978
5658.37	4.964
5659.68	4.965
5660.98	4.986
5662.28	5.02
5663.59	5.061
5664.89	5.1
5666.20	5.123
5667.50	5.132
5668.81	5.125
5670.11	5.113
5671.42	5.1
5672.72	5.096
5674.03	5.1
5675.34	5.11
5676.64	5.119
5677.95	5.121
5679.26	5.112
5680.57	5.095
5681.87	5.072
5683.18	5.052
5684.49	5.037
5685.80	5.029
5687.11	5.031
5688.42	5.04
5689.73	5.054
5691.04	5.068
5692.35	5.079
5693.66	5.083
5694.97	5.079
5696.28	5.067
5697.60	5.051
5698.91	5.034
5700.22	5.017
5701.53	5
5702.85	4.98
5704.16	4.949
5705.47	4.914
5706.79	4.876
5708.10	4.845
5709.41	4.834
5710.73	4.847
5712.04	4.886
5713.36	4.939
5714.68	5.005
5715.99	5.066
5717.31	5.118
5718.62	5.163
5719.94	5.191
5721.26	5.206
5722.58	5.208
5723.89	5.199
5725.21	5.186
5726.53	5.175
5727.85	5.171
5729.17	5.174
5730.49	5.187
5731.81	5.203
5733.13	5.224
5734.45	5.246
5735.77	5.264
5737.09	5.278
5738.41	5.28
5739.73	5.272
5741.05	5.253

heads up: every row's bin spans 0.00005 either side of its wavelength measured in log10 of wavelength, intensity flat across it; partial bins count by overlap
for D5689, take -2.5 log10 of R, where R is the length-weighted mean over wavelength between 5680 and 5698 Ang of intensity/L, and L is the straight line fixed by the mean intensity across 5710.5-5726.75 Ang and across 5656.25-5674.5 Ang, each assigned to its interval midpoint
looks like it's 0.004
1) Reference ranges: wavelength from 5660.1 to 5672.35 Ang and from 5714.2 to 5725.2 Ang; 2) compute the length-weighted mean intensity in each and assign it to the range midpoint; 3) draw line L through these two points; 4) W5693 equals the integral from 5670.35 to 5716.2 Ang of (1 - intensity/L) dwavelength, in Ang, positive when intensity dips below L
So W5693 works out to 0.9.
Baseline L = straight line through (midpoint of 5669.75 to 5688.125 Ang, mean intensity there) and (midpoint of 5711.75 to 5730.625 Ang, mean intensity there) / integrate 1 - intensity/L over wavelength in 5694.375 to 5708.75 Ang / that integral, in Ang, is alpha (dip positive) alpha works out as 0.3 Ang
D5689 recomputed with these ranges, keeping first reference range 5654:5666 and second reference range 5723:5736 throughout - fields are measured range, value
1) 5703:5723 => 0.03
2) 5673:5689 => 0.00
